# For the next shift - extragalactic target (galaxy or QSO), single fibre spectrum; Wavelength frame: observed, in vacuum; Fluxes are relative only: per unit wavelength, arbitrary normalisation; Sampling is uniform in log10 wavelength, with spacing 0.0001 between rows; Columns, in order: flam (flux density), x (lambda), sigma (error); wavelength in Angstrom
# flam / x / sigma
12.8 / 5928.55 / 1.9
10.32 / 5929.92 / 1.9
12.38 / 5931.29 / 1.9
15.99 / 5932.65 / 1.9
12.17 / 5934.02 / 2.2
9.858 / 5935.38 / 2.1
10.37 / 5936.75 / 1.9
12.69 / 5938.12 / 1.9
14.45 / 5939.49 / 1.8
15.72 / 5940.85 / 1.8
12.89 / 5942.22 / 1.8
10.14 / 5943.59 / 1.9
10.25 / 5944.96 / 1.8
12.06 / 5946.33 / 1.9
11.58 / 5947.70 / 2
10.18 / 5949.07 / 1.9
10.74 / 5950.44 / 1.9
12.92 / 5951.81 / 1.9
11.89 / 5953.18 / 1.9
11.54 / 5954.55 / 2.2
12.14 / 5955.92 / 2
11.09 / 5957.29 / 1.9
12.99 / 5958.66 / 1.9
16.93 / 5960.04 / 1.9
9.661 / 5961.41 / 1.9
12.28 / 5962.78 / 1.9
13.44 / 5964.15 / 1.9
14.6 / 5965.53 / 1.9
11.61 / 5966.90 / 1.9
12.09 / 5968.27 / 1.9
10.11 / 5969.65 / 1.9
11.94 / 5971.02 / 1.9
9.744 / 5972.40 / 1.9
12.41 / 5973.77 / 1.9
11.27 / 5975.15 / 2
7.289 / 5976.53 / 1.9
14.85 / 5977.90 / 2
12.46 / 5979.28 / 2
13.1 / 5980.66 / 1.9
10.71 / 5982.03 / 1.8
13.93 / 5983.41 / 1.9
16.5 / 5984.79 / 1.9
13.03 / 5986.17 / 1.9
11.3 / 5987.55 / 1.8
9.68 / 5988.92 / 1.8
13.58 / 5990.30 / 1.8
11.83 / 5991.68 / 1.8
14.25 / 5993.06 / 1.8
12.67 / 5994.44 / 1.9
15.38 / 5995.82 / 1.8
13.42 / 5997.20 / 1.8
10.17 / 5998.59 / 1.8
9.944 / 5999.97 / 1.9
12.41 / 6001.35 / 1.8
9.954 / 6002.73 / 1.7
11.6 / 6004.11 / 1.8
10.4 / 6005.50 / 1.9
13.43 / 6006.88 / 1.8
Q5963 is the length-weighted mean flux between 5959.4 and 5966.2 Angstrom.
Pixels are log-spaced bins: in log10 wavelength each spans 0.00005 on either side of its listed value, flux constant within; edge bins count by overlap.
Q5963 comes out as 13.4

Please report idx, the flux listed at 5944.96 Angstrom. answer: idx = 10.25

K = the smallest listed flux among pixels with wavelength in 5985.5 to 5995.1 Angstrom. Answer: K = 9.68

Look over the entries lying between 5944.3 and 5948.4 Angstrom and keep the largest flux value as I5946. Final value 12.06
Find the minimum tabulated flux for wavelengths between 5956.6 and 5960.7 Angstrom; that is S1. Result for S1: 11.09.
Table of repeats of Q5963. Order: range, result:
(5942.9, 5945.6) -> 10.2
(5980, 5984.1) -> 12.6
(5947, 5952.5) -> 11.4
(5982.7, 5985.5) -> 15.1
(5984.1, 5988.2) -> 13.6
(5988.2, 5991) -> 11.7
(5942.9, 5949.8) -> 10.8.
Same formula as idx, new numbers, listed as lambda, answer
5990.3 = 13.58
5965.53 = 14.6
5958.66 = 12.99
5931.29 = 12.38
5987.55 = 11.3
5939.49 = 14.45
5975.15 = 11.27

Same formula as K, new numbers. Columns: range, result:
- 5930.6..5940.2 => 9.858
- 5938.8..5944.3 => 10.14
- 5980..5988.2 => 10.71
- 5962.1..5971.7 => 10.11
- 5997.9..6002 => 9.944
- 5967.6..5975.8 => 9.744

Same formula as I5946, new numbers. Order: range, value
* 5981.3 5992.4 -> 16.5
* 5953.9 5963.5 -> 16.93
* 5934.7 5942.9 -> 15.72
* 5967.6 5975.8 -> 12.41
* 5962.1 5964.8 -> 13.44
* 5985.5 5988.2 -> 13.03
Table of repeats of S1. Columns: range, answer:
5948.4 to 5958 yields 10.18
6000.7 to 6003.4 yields 9.954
